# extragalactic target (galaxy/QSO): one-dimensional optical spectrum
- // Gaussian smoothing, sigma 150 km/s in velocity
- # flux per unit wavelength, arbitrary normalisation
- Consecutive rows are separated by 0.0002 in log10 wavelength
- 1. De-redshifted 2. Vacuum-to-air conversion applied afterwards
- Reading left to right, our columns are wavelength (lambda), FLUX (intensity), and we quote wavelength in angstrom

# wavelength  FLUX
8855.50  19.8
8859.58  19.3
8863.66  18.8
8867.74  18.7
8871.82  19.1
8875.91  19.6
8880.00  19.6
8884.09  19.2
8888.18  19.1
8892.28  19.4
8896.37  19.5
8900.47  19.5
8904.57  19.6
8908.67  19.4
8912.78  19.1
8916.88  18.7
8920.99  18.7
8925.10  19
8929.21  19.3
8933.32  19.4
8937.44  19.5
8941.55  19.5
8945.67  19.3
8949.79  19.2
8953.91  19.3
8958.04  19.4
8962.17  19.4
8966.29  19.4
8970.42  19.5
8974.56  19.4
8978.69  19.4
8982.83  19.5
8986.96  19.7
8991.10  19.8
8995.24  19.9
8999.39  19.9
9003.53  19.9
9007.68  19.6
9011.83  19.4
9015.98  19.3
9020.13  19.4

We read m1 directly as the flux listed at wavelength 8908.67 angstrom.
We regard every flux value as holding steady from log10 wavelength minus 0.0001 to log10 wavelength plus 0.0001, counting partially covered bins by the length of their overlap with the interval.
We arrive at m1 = 19.4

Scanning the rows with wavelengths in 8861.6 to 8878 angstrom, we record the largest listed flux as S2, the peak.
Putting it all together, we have 19.6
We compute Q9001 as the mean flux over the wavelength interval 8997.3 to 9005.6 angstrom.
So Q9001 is 19.9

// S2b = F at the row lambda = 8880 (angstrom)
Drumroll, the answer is 19.6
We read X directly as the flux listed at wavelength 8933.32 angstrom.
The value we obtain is 19.4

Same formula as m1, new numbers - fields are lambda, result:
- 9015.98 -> 19.3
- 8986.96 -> 19.7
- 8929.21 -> 19.3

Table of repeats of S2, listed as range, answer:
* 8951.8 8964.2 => 19.4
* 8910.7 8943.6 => 19.5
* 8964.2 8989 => 19.7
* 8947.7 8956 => 19.3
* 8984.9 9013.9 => 19.9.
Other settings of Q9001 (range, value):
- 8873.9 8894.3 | 19.4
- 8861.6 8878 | 19.1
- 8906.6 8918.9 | 19.1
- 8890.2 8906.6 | 19.5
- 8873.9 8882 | 19.6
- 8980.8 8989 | 19.6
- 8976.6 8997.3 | 19.7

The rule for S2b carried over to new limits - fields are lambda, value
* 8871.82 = 19.1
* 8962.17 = 19.4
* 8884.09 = 19.2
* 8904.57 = 19.6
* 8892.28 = 19.4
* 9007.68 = 19.6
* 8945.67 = 19.3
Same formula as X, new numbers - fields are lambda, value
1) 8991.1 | 19.8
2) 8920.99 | 18.7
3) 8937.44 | 19.5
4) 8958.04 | 19.4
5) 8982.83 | 19.5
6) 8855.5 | 19.8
